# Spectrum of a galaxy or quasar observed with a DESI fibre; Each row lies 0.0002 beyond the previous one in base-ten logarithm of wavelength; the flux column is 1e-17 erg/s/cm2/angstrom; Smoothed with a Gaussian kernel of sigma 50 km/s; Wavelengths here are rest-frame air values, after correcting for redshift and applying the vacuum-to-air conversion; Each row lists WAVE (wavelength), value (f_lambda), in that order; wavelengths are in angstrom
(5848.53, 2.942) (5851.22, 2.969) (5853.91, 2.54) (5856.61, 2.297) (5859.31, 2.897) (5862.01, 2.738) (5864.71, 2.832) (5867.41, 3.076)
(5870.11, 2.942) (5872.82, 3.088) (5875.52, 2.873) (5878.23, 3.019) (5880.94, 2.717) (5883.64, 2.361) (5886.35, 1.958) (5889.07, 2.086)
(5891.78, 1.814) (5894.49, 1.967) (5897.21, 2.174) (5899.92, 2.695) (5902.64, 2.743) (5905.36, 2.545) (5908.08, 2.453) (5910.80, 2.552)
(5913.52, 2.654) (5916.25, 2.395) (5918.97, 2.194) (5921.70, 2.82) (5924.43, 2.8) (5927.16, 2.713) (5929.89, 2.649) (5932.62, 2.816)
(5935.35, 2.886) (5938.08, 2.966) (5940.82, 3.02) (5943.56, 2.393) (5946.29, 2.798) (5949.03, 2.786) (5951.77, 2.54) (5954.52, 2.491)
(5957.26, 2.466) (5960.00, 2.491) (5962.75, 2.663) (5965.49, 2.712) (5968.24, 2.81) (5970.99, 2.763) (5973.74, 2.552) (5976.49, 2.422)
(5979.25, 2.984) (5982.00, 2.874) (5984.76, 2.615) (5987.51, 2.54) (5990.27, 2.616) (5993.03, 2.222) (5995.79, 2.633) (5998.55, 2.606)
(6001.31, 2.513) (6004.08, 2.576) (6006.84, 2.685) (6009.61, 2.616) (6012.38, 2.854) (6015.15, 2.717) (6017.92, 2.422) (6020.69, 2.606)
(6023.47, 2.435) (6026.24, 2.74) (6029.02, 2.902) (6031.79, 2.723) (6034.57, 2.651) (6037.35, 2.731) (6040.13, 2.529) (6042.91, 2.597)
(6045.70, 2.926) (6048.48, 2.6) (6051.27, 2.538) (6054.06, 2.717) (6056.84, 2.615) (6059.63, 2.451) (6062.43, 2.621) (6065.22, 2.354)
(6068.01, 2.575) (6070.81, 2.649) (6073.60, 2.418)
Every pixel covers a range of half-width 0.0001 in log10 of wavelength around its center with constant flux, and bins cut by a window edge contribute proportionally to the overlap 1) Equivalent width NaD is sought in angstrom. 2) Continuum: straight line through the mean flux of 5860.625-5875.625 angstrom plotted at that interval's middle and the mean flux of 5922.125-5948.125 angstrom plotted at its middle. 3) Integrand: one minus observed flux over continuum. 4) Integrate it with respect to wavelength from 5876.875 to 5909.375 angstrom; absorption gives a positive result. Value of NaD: 5.6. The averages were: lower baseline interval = 2.93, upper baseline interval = 2.78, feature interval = 2.38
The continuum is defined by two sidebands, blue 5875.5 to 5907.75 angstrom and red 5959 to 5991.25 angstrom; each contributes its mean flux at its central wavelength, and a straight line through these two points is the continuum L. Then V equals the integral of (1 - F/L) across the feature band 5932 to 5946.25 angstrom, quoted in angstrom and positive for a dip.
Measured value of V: -1.5 angstrom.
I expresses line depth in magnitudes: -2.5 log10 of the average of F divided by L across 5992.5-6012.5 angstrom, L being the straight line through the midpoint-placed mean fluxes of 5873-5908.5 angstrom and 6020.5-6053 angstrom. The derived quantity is 0.01 mag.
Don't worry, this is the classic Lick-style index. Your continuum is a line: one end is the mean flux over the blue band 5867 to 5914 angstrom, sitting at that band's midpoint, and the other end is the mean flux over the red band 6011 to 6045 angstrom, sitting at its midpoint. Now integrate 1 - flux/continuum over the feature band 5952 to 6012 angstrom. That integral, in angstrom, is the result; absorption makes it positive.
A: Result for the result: 0.1 angstrom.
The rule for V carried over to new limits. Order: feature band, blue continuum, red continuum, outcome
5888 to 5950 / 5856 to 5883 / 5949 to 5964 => 2.6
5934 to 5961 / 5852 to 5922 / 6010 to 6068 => -1.0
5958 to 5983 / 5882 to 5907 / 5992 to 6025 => -2.2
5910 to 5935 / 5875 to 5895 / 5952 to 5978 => -1.7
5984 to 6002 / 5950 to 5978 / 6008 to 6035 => 0.7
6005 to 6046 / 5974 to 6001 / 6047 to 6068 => -1.4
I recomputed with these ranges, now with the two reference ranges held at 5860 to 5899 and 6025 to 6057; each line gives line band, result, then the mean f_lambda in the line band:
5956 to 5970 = 0.00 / 2.63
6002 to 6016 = -0.01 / 2.68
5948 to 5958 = 0.02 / 2.57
